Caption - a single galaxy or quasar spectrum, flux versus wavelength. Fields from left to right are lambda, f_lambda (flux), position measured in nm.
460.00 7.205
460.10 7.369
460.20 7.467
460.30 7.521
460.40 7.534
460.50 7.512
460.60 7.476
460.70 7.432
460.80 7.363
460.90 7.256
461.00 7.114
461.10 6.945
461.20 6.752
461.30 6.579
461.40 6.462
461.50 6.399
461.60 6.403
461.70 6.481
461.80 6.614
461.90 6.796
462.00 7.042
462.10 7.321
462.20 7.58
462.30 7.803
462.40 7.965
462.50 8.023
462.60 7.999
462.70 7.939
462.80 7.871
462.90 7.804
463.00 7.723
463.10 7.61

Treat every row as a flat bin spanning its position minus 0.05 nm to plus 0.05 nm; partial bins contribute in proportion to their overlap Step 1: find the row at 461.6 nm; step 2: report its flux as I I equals 6.403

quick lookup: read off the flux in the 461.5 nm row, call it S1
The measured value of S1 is 6.399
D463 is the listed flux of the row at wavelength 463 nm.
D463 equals 7.723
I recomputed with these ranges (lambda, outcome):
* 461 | 7.114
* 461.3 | 6.579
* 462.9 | 7.804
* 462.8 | 7.871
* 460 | 7.205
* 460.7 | 7.432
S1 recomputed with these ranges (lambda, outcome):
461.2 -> 6.752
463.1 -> 7.61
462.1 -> 7.321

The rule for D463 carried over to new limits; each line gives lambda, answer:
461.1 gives 6.945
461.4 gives 6.462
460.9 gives 7.256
